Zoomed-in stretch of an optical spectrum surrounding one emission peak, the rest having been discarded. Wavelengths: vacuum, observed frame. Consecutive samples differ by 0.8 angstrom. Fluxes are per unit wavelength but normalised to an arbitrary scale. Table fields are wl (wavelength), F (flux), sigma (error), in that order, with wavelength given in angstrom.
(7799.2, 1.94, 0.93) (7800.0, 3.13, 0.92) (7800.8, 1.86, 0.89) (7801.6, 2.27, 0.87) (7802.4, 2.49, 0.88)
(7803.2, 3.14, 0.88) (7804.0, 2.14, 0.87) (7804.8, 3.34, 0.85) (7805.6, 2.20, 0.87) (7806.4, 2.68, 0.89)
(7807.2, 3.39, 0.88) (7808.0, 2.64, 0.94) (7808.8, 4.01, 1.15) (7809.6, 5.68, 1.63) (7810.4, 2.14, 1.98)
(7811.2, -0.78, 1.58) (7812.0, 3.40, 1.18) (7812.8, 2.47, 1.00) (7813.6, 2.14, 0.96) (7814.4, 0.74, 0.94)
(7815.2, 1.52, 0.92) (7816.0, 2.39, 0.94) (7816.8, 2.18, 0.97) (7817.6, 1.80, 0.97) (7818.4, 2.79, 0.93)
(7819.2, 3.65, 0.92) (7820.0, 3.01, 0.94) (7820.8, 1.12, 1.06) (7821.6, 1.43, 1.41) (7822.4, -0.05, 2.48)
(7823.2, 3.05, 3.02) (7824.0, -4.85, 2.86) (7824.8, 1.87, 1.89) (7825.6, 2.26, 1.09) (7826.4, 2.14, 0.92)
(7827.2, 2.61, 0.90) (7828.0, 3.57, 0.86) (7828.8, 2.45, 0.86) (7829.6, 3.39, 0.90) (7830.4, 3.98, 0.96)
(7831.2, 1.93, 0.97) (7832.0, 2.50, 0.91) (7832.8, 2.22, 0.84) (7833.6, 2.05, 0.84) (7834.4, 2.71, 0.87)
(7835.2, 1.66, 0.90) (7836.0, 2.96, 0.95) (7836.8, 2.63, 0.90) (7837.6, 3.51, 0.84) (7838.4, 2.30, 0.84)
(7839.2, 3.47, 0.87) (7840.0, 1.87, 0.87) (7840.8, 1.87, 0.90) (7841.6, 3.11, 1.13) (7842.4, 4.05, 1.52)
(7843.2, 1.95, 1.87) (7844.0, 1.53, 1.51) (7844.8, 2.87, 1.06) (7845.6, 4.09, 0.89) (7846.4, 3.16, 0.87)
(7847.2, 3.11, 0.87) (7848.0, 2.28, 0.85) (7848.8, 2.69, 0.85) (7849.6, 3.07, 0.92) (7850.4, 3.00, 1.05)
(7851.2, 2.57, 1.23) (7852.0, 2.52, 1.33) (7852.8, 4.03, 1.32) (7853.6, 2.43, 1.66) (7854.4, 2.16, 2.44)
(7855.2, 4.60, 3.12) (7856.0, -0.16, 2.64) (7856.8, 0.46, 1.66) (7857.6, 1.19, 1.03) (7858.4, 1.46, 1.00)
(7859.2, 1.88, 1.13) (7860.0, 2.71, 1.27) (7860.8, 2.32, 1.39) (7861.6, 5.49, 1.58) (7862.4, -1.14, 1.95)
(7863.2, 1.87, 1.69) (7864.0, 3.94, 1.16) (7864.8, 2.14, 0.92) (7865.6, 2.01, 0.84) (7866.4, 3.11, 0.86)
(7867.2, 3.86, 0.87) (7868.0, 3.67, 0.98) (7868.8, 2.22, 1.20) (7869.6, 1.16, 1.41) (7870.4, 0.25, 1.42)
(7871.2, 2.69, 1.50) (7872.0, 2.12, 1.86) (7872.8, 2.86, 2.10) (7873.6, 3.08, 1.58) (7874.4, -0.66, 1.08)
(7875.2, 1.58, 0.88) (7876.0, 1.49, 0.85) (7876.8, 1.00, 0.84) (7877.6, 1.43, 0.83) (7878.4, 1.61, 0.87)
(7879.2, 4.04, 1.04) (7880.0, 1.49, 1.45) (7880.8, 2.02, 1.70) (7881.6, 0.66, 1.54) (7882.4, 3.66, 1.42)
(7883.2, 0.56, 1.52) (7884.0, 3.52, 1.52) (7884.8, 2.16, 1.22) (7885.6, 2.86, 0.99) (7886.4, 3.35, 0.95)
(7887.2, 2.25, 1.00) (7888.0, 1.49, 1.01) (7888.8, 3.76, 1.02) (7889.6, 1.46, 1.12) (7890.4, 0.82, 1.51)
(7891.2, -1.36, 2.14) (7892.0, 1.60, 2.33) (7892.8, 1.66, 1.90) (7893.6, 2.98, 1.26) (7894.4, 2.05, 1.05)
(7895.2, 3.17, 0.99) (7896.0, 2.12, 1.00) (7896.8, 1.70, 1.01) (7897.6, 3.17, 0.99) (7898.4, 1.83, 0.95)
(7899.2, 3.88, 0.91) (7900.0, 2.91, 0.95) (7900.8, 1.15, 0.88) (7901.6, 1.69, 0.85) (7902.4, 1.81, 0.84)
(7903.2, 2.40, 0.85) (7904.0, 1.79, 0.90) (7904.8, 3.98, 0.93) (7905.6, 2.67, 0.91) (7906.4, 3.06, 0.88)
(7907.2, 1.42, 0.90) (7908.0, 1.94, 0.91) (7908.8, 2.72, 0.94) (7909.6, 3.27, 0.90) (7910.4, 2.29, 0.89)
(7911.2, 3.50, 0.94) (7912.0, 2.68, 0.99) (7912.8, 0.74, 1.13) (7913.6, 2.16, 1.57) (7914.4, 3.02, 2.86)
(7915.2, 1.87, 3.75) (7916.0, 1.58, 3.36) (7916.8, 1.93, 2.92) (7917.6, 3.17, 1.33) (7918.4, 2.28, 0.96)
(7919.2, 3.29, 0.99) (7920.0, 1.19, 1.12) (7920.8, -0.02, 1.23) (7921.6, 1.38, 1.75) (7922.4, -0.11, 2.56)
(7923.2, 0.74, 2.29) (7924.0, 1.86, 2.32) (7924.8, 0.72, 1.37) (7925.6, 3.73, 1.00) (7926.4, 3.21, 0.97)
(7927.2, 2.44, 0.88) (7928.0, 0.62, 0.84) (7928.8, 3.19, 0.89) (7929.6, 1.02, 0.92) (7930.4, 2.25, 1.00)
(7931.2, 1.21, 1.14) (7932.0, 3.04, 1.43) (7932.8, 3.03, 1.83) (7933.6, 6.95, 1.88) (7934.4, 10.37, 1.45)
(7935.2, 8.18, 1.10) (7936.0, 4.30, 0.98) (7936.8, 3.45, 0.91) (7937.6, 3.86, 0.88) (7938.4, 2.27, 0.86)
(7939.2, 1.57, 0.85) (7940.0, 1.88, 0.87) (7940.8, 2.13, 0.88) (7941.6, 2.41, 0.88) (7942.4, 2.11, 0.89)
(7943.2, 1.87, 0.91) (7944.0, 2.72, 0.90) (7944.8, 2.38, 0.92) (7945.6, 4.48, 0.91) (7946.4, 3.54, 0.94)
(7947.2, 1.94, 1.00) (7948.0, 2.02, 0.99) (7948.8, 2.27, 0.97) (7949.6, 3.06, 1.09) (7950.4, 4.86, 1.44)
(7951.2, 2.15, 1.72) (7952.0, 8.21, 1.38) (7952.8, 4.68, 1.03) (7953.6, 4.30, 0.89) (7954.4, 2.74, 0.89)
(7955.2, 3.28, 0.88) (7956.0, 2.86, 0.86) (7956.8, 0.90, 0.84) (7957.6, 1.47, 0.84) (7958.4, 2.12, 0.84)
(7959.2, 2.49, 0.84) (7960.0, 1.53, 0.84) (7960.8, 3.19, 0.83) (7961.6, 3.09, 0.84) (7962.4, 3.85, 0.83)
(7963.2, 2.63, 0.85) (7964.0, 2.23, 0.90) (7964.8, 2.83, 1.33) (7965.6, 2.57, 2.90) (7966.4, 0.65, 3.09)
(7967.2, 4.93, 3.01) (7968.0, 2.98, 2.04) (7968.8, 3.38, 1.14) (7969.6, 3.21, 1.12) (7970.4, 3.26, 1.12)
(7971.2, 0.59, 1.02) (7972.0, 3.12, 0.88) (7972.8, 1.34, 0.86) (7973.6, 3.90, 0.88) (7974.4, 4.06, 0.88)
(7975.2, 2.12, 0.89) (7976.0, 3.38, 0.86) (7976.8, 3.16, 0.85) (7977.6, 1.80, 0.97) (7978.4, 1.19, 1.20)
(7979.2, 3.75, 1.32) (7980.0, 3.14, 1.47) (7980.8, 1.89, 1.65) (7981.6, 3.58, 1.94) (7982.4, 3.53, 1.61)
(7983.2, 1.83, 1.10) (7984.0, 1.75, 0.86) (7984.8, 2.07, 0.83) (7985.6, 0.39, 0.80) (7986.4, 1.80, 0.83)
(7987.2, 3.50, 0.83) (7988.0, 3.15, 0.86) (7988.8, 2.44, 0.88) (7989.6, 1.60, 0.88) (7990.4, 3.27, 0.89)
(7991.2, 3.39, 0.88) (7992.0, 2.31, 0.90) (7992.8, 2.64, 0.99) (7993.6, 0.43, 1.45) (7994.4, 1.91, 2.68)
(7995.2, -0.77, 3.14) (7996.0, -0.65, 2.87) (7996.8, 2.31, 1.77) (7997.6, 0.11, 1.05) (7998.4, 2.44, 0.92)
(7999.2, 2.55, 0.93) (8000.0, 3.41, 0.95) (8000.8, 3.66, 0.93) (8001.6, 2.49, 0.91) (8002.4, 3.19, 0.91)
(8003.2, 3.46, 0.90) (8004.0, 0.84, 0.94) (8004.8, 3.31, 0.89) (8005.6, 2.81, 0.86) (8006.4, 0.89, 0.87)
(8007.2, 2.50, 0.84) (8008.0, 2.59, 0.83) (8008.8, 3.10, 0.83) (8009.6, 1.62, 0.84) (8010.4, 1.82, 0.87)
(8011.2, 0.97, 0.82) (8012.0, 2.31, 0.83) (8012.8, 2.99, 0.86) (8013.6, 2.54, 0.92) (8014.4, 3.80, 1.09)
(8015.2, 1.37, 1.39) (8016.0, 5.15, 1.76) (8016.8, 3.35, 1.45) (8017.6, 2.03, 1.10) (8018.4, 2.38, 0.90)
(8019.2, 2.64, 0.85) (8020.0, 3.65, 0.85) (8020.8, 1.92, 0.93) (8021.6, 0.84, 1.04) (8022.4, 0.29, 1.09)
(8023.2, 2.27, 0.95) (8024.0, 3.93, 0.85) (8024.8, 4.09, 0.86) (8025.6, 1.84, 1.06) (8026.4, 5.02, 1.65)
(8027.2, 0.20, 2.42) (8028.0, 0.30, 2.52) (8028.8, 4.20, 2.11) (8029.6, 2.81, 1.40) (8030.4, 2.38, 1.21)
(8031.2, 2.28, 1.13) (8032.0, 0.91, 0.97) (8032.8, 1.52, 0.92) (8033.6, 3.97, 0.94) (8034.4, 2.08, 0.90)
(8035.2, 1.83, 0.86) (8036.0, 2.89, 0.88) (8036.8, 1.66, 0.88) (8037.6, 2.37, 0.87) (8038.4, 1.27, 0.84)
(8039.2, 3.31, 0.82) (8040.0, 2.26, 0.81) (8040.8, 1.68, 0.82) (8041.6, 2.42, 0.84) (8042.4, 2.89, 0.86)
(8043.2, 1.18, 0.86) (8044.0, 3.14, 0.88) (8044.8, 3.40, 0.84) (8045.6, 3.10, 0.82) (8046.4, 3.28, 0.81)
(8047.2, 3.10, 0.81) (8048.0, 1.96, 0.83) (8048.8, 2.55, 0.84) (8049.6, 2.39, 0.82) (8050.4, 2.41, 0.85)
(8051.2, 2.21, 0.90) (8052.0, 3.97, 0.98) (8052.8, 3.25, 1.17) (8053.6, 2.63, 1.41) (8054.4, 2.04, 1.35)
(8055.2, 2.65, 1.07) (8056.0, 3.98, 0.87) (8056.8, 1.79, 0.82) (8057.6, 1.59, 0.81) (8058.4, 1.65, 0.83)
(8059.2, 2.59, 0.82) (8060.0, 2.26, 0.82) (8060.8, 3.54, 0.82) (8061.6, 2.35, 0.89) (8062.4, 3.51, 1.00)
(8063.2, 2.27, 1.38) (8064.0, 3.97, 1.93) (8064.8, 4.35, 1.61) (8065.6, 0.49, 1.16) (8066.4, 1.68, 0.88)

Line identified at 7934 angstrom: [S II] 6716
